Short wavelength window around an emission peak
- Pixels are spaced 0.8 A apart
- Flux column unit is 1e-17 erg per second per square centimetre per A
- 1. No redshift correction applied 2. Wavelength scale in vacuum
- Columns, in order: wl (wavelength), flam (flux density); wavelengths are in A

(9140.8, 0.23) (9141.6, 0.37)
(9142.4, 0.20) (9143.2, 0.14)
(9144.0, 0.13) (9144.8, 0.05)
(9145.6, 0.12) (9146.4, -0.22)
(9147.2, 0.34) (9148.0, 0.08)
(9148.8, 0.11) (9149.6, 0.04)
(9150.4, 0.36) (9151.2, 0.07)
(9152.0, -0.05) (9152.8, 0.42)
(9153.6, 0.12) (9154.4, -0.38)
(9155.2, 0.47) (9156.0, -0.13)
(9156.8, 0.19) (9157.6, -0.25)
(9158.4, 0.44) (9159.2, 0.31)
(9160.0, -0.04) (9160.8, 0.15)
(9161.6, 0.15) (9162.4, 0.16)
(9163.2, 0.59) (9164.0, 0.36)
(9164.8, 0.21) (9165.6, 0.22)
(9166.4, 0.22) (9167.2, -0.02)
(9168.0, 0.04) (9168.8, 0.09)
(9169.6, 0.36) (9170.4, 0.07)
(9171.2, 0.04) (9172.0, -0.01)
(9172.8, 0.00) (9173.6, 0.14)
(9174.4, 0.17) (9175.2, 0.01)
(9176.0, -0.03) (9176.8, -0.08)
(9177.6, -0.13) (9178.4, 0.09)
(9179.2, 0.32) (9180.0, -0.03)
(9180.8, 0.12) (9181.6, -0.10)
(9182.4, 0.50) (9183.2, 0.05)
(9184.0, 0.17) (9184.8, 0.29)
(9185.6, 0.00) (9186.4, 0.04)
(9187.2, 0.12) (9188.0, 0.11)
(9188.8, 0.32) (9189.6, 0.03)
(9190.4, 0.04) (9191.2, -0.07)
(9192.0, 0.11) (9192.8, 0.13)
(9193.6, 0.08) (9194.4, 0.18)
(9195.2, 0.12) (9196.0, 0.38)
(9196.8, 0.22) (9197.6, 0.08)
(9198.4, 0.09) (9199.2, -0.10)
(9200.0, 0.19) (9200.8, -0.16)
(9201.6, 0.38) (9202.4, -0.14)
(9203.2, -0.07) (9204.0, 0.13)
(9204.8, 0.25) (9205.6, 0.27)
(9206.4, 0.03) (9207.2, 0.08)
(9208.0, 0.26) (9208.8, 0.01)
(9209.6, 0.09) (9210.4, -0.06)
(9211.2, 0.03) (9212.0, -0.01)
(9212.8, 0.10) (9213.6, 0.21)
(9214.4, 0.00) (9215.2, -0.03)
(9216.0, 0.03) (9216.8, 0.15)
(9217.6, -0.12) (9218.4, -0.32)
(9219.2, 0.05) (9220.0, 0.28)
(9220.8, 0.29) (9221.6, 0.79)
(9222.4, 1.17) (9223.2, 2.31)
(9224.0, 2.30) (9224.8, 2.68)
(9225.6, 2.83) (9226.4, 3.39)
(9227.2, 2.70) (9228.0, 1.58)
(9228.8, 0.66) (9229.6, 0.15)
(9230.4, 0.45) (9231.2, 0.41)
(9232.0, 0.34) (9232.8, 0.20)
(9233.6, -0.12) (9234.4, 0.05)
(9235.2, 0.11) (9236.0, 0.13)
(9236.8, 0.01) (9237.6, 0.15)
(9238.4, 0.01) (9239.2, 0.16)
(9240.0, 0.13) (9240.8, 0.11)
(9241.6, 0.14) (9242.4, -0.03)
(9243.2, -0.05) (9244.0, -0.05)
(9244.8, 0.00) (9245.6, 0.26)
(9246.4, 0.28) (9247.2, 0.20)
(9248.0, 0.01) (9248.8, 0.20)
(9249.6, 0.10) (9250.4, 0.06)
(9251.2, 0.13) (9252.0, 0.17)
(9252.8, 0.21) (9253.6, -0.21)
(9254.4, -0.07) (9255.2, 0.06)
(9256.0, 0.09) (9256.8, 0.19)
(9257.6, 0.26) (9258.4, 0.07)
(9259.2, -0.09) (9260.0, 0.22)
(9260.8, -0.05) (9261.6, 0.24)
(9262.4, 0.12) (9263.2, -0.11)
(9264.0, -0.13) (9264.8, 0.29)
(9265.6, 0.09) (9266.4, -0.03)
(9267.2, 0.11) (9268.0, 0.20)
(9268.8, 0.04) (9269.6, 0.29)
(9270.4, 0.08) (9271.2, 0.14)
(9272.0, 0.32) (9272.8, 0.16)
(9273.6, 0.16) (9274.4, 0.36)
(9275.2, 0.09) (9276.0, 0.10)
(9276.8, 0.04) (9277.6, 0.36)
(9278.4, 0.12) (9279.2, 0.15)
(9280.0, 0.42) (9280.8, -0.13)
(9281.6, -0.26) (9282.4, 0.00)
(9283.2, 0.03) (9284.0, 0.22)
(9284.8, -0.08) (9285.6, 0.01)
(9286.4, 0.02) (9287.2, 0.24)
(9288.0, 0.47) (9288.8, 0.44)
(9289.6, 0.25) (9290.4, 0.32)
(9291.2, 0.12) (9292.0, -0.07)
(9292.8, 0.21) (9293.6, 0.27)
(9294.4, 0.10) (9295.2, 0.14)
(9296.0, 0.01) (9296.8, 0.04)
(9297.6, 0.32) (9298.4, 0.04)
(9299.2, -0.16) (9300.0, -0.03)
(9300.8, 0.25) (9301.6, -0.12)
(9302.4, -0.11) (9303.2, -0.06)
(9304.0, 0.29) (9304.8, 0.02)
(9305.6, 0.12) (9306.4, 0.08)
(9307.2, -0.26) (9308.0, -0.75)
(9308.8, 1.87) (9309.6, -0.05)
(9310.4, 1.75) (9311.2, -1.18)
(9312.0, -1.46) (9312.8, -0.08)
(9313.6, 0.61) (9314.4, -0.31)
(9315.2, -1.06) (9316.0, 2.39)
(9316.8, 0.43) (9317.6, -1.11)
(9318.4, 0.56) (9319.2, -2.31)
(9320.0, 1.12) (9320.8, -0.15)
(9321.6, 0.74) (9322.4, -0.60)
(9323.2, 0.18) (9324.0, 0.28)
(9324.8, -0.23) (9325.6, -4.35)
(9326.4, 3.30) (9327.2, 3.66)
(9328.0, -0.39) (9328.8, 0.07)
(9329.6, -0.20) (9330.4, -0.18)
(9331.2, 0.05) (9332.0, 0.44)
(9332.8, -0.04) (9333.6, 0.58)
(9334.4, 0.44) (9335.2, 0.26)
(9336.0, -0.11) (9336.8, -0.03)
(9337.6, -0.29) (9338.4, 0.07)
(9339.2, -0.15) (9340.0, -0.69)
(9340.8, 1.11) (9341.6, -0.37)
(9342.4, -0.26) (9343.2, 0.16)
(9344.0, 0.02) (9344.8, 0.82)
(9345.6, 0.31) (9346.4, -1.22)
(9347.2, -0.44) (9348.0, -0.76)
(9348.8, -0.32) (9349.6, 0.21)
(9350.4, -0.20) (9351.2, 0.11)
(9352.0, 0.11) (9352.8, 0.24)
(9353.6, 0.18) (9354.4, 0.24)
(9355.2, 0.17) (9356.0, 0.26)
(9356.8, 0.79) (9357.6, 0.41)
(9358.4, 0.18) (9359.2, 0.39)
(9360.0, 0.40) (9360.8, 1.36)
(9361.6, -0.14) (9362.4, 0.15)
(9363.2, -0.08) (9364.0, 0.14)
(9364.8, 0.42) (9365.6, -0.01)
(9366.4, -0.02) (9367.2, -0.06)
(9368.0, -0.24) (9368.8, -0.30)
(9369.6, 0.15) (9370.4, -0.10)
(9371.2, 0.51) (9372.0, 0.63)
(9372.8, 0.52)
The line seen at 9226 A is [O III]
